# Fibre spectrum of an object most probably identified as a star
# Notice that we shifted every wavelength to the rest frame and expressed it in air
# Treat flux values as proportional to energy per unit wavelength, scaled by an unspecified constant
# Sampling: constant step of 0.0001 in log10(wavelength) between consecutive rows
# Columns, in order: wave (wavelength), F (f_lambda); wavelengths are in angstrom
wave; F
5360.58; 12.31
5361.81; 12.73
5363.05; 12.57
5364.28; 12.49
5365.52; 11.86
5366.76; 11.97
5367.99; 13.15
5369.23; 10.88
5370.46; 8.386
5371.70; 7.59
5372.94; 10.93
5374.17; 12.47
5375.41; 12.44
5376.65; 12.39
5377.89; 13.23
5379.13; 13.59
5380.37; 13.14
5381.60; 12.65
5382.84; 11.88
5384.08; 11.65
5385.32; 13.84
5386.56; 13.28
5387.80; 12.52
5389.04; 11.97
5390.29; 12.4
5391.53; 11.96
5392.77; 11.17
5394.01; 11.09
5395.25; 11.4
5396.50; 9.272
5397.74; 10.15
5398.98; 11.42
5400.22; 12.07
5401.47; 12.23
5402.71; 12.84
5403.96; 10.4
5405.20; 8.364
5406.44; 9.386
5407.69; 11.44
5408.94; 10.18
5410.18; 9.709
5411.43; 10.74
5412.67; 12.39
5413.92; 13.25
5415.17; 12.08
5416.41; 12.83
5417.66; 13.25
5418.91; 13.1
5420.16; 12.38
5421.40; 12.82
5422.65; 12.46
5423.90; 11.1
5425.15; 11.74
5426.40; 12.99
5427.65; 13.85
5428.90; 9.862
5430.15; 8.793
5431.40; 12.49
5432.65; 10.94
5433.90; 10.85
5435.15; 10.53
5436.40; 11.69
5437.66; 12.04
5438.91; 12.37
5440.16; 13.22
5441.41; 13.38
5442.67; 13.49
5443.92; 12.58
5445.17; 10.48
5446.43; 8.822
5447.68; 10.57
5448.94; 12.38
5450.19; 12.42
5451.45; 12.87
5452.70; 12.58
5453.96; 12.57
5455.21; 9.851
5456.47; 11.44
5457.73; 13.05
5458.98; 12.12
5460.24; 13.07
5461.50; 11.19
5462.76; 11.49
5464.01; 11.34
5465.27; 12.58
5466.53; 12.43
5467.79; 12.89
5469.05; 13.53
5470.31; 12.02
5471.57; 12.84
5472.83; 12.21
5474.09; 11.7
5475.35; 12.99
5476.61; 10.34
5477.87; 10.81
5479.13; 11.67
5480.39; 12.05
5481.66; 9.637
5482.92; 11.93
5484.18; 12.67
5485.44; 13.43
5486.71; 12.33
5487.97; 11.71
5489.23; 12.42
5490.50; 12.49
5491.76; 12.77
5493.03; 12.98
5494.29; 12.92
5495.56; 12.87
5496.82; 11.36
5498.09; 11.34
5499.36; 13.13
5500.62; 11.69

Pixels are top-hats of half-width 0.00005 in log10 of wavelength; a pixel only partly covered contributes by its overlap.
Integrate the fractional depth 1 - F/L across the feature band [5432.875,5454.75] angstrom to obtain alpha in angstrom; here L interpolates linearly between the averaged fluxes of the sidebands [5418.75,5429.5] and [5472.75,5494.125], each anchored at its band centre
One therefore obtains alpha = 0.5 angstrom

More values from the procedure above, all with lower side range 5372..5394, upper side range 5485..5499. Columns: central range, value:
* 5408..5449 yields 1.9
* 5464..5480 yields 0.3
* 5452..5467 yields 0.5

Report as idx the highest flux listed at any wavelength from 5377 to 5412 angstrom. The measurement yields 13.84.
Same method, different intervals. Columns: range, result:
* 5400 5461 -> 13.85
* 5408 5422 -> 13.25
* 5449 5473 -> 13.53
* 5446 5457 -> 12.87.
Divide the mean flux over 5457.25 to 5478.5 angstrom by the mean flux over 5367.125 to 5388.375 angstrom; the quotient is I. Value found 1.01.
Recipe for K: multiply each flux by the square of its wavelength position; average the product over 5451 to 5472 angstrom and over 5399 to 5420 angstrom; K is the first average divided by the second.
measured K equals 1.1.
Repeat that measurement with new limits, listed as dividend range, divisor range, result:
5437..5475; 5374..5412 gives 1.07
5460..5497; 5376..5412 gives 1.08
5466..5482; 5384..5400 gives 1.05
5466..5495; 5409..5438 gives 1.06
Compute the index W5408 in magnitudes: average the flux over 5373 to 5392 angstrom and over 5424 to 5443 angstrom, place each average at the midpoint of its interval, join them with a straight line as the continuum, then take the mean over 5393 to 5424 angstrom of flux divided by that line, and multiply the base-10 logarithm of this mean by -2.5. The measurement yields 0.07 mag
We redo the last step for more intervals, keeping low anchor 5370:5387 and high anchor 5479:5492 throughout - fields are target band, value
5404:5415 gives 0.123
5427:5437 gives 0.085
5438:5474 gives -0.006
